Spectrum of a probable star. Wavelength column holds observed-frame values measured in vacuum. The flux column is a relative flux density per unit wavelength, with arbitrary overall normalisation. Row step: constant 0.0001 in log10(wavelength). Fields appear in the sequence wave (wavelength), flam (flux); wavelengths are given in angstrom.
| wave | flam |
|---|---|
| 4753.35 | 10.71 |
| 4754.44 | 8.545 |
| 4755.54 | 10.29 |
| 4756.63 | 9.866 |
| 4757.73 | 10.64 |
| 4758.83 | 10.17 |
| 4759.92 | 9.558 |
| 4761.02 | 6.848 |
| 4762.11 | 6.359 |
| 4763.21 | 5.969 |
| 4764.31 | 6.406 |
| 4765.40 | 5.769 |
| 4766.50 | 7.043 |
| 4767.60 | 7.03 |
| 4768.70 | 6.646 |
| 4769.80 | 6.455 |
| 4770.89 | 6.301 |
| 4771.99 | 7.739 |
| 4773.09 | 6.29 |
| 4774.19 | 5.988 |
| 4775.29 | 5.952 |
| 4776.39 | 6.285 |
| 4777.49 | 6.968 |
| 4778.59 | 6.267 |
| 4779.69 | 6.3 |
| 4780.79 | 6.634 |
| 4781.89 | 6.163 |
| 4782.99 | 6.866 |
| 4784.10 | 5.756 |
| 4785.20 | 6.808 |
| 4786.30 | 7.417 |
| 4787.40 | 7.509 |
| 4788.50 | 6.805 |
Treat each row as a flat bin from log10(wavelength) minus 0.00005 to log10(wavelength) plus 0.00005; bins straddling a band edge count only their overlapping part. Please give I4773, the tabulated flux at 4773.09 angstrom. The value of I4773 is 6.29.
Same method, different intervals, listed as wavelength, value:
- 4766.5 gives 7.043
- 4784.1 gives 5.756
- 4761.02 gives 6.848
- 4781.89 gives 6.163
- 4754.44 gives 8.545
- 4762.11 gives 6.359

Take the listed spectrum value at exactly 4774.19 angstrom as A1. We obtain 5.988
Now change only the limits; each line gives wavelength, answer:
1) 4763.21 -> 5.969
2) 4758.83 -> 10.17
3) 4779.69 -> 6.3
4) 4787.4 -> 7.509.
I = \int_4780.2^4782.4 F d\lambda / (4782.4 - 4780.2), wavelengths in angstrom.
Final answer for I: 6.41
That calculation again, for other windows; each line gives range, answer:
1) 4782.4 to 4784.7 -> 6.3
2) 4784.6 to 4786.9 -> 7.11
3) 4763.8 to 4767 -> 6.41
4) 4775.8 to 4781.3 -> 6.49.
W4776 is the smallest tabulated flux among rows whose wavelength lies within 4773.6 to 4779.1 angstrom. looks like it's 5.952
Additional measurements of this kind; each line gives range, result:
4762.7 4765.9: 5.769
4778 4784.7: 5.756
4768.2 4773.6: 6.29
